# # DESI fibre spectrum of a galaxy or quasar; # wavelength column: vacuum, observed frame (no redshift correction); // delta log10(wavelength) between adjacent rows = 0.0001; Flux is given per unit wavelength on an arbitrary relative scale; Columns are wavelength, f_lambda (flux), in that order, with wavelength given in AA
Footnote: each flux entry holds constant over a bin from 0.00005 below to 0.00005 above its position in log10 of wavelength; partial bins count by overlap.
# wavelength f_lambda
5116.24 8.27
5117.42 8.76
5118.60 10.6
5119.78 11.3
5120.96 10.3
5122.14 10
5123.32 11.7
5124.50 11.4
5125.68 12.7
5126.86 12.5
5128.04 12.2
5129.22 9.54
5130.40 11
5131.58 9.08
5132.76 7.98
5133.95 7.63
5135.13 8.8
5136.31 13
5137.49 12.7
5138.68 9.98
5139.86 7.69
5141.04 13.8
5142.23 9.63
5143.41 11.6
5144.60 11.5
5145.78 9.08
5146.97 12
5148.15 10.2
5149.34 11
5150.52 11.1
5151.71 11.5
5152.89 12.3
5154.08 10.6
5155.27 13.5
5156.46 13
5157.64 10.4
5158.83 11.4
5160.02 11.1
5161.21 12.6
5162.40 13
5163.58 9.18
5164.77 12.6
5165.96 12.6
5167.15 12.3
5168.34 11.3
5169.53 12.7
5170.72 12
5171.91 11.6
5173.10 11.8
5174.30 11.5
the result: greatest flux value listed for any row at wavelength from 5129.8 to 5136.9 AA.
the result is 13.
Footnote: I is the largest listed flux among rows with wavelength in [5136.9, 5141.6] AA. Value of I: 13.8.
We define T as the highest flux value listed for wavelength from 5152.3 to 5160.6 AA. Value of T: 13.5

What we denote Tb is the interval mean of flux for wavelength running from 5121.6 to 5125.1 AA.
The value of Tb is 11.1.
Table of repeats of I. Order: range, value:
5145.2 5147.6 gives 12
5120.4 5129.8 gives 12.7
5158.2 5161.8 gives 12.6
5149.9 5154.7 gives 12.3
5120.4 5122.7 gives 10.3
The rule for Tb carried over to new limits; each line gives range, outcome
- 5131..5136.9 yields 9.3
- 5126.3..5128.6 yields 12.4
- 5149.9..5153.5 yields 11.6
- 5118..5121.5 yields 10.7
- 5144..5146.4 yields 10.3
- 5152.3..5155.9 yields 12.1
